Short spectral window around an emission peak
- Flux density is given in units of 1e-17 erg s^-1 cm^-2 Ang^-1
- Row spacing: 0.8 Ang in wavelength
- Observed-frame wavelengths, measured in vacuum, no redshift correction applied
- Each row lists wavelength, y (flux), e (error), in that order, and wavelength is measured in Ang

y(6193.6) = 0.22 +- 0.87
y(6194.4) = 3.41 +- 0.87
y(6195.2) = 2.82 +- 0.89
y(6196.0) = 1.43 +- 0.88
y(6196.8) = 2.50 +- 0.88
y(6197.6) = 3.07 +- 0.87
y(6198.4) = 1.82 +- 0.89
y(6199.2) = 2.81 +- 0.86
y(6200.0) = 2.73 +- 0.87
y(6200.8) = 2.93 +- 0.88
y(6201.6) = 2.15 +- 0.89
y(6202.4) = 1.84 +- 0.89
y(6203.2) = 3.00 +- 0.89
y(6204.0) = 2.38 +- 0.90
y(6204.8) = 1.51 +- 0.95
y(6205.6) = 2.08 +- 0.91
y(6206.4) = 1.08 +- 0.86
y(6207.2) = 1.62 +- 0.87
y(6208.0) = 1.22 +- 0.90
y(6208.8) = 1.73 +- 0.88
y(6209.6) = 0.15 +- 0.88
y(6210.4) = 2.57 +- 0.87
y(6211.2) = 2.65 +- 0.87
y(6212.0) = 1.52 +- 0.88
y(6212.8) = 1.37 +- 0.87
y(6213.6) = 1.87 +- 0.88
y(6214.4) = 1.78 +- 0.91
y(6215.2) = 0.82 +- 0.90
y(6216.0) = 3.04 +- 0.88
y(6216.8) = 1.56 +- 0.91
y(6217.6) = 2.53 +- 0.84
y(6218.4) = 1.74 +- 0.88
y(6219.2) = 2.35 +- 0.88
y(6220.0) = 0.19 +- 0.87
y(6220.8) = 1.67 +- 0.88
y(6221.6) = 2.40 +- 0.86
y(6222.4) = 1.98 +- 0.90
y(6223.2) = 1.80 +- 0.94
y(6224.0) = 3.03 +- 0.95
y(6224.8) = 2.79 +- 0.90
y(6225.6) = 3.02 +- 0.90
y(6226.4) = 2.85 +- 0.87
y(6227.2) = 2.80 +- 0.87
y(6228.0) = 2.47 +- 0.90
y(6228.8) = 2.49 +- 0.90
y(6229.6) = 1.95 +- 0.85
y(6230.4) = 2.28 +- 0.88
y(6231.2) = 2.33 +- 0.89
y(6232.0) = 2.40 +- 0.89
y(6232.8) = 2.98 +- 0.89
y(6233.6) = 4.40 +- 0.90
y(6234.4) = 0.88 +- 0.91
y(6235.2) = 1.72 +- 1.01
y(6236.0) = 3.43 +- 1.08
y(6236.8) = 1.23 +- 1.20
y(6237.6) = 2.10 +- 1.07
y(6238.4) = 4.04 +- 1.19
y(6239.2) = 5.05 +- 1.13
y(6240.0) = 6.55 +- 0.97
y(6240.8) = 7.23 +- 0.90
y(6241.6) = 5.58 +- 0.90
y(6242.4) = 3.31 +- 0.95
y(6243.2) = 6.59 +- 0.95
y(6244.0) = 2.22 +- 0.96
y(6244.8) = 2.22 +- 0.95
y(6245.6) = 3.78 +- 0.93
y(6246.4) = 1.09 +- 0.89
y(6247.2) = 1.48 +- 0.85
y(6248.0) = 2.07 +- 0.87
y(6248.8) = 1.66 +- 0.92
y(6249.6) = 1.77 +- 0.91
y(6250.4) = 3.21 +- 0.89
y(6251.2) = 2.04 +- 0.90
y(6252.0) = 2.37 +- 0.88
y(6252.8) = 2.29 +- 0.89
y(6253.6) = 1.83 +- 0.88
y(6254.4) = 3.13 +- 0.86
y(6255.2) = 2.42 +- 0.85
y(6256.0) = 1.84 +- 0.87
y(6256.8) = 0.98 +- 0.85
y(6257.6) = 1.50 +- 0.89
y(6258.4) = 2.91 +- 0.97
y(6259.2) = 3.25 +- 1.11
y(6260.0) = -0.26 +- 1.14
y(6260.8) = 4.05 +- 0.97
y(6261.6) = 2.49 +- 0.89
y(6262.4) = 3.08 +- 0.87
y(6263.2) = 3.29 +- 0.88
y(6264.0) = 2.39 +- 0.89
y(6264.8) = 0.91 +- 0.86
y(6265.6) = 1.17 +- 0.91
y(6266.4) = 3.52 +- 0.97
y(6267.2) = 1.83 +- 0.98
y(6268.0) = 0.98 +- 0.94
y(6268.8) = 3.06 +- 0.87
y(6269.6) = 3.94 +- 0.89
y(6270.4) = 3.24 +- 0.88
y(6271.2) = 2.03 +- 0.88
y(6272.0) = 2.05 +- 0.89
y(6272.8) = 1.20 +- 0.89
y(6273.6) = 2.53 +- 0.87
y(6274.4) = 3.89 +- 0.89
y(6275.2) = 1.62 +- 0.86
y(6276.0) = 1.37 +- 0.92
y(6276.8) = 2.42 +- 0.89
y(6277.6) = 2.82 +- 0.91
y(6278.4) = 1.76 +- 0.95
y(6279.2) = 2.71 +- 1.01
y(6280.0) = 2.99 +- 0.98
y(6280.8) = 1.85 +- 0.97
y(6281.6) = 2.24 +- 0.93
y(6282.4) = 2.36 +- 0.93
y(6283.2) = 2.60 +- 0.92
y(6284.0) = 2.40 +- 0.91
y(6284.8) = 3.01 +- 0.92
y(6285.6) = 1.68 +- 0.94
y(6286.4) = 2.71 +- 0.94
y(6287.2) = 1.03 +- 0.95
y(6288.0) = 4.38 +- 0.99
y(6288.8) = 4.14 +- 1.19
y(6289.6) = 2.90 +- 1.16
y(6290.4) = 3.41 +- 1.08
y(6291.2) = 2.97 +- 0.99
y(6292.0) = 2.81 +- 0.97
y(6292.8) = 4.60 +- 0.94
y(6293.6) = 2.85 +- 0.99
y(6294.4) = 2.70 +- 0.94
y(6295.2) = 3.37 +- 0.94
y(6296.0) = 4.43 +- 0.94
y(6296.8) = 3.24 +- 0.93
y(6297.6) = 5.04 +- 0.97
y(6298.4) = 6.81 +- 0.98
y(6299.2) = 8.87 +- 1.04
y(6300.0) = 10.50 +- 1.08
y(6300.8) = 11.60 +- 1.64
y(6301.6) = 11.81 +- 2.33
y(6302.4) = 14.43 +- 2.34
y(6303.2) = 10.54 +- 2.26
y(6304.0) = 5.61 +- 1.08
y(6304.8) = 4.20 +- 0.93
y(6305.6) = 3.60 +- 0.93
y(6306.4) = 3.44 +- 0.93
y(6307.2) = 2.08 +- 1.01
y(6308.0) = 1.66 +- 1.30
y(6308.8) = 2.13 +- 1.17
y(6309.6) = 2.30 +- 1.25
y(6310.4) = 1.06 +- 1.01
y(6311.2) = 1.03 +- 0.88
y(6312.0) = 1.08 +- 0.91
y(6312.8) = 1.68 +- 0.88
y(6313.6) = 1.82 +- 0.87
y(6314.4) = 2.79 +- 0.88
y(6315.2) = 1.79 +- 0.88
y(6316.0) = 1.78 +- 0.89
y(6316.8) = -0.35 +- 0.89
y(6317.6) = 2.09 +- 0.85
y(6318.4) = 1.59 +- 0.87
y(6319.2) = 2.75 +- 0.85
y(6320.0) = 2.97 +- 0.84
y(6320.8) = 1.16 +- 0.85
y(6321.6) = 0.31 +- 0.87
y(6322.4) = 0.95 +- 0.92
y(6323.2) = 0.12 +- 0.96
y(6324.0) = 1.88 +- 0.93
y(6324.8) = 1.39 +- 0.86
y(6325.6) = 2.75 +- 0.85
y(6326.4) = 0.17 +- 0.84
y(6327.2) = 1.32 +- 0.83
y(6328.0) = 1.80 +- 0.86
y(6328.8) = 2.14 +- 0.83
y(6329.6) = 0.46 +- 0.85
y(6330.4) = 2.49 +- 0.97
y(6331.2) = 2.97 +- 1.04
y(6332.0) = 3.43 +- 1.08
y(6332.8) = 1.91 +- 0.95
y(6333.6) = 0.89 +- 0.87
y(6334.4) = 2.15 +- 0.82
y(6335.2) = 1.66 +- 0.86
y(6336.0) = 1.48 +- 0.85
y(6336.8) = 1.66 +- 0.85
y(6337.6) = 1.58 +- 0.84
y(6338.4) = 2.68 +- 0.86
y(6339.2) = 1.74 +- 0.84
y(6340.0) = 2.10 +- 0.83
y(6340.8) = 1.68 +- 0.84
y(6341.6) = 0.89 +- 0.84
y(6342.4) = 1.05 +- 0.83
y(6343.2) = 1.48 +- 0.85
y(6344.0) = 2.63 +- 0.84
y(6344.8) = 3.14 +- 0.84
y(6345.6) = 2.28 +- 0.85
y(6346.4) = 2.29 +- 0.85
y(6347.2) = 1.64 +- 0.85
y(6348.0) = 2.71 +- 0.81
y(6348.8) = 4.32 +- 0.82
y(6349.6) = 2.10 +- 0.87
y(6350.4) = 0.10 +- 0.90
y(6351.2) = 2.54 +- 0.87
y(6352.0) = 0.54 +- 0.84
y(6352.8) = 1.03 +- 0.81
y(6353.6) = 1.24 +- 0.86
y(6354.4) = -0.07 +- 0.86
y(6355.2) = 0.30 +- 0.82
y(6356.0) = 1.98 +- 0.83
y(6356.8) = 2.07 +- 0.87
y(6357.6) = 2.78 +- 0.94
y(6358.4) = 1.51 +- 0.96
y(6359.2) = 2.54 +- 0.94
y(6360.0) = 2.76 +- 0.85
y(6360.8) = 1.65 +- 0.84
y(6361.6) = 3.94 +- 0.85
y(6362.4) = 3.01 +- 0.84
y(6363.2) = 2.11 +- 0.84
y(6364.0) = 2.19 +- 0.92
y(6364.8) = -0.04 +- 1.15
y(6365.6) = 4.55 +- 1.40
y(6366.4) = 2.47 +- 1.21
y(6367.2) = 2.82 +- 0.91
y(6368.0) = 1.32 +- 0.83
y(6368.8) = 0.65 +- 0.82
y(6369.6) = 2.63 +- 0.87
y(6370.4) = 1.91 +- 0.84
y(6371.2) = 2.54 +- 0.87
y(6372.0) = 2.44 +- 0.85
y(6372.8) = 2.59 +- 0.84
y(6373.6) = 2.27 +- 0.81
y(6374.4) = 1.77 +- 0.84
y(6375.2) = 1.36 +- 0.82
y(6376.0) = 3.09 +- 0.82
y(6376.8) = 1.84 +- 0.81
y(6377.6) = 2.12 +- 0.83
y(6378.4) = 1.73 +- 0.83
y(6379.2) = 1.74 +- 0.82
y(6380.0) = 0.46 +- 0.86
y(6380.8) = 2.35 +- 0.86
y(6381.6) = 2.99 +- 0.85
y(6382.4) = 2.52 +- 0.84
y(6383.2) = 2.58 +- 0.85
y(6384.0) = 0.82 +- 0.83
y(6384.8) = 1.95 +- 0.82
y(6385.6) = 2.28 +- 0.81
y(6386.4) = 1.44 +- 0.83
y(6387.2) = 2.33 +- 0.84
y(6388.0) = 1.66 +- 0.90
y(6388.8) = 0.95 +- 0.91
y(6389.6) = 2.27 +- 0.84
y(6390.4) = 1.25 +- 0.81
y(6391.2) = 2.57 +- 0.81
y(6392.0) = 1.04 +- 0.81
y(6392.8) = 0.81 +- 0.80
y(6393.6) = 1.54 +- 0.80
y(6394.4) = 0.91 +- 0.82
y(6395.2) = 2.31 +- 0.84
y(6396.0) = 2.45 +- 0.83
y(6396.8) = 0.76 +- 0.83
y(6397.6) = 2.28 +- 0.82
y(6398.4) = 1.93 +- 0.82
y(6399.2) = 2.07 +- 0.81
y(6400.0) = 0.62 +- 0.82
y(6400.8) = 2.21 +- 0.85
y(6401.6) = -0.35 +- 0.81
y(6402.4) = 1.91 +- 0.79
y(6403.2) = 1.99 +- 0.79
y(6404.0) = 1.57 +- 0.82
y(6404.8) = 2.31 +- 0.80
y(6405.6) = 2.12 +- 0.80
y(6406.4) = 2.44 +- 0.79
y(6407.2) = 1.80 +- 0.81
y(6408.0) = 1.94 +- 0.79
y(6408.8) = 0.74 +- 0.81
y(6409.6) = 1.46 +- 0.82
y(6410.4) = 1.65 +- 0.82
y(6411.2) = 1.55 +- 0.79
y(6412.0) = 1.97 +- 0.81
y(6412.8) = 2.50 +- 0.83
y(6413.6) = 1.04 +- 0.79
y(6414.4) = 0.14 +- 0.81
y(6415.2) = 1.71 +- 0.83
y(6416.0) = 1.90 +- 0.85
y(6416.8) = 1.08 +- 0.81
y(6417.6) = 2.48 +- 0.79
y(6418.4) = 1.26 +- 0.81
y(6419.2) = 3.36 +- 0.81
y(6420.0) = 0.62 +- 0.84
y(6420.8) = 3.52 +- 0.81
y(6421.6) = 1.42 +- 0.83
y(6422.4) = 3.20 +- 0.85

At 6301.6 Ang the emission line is [O III] 5007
